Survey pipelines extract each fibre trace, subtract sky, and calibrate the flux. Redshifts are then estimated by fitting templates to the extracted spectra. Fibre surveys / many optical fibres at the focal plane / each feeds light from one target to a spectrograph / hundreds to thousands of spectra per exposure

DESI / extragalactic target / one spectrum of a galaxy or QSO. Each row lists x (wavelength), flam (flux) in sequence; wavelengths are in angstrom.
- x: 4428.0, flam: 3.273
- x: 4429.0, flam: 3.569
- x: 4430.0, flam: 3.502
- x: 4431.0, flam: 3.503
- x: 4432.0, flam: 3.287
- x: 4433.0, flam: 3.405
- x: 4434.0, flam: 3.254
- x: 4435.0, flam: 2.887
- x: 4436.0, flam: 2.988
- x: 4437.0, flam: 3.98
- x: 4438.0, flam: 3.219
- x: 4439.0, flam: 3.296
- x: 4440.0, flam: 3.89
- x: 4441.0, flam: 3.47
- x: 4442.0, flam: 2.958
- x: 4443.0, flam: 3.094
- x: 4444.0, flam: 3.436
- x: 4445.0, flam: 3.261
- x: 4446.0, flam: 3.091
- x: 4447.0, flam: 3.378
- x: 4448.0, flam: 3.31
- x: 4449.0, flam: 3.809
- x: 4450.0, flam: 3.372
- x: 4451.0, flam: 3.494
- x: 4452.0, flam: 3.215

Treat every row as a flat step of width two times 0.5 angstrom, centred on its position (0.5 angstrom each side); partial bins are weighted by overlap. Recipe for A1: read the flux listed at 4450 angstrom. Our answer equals 3.372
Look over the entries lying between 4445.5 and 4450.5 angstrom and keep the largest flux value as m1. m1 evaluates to 3.809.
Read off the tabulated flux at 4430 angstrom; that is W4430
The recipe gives 3.502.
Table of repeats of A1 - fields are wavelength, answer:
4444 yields 3.436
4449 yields 3.809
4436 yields 2.988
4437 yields 3.98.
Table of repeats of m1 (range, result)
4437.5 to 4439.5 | 3.296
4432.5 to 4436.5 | 3.405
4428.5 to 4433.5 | 3.569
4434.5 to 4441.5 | 3.98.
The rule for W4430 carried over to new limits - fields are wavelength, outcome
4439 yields 3.296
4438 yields 3.219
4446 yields 3.091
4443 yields 3.094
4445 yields 3.261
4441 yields 3.47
